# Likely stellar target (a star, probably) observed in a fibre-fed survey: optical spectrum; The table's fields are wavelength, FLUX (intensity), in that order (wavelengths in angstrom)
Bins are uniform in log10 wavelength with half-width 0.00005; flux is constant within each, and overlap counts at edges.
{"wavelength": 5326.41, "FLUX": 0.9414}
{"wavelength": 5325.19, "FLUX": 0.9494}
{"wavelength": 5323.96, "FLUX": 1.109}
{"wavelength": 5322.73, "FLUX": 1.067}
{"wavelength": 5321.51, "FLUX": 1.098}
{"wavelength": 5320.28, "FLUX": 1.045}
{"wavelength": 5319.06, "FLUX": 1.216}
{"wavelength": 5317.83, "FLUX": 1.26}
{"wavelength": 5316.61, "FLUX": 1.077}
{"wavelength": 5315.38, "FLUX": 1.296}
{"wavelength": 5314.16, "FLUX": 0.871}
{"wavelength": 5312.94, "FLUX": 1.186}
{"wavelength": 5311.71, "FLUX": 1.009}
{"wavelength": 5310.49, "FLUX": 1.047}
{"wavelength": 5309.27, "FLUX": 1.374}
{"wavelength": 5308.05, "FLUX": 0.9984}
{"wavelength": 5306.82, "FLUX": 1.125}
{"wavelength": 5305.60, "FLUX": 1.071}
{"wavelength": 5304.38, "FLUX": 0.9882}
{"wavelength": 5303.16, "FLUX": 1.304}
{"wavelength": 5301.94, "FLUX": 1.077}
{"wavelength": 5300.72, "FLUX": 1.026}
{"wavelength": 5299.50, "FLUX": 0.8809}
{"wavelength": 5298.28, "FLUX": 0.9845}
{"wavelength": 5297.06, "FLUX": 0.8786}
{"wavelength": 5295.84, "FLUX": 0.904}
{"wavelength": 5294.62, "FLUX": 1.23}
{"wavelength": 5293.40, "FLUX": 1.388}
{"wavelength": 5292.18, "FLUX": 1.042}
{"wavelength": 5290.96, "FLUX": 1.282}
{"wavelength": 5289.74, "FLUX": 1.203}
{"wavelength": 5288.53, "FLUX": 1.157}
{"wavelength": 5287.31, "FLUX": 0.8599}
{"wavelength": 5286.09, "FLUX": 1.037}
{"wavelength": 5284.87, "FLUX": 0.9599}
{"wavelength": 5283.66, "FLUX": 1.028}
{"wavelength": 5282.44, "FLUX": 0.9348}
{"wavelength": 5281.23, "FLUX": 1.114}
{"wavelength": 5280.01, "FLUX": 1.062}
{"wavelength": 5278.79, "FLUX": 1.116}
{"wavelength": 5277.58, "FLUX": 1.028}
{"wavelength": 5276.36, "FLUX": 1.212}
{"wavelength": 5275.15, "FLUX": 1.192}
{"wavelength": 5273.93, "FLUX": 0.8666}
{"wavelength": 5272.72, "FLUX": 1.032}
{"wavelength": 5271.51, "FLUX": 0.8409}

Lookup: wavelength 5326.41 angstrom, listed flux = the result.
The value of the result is 0.9414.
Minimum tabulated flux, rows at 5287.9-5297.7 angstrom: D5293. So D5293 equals 0.8786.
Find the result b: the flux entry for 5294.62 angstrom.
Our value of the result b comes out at 1.23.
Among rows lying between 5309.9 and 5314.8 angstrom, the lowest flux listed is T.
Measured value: 0.871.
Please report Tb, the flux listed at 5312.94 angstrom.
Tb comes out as 1.186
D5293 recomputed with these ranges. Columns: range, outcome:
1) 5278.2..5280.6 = 1.062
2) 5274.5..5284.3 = 0.9348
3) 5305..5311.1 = 0.9984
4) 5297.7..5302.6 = 0.8809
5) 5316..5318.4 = 1.077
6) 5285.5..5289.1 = 0.8599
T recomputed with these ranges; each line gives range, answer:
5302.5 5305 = 0.9882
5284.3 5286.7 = 0.9599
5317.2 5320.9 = 1.045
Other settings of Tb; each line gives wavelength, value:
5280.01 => 1.062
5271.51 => 0.8409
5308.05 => 0.9984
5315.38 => 1.296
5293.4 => 1.388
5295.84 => 0.904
